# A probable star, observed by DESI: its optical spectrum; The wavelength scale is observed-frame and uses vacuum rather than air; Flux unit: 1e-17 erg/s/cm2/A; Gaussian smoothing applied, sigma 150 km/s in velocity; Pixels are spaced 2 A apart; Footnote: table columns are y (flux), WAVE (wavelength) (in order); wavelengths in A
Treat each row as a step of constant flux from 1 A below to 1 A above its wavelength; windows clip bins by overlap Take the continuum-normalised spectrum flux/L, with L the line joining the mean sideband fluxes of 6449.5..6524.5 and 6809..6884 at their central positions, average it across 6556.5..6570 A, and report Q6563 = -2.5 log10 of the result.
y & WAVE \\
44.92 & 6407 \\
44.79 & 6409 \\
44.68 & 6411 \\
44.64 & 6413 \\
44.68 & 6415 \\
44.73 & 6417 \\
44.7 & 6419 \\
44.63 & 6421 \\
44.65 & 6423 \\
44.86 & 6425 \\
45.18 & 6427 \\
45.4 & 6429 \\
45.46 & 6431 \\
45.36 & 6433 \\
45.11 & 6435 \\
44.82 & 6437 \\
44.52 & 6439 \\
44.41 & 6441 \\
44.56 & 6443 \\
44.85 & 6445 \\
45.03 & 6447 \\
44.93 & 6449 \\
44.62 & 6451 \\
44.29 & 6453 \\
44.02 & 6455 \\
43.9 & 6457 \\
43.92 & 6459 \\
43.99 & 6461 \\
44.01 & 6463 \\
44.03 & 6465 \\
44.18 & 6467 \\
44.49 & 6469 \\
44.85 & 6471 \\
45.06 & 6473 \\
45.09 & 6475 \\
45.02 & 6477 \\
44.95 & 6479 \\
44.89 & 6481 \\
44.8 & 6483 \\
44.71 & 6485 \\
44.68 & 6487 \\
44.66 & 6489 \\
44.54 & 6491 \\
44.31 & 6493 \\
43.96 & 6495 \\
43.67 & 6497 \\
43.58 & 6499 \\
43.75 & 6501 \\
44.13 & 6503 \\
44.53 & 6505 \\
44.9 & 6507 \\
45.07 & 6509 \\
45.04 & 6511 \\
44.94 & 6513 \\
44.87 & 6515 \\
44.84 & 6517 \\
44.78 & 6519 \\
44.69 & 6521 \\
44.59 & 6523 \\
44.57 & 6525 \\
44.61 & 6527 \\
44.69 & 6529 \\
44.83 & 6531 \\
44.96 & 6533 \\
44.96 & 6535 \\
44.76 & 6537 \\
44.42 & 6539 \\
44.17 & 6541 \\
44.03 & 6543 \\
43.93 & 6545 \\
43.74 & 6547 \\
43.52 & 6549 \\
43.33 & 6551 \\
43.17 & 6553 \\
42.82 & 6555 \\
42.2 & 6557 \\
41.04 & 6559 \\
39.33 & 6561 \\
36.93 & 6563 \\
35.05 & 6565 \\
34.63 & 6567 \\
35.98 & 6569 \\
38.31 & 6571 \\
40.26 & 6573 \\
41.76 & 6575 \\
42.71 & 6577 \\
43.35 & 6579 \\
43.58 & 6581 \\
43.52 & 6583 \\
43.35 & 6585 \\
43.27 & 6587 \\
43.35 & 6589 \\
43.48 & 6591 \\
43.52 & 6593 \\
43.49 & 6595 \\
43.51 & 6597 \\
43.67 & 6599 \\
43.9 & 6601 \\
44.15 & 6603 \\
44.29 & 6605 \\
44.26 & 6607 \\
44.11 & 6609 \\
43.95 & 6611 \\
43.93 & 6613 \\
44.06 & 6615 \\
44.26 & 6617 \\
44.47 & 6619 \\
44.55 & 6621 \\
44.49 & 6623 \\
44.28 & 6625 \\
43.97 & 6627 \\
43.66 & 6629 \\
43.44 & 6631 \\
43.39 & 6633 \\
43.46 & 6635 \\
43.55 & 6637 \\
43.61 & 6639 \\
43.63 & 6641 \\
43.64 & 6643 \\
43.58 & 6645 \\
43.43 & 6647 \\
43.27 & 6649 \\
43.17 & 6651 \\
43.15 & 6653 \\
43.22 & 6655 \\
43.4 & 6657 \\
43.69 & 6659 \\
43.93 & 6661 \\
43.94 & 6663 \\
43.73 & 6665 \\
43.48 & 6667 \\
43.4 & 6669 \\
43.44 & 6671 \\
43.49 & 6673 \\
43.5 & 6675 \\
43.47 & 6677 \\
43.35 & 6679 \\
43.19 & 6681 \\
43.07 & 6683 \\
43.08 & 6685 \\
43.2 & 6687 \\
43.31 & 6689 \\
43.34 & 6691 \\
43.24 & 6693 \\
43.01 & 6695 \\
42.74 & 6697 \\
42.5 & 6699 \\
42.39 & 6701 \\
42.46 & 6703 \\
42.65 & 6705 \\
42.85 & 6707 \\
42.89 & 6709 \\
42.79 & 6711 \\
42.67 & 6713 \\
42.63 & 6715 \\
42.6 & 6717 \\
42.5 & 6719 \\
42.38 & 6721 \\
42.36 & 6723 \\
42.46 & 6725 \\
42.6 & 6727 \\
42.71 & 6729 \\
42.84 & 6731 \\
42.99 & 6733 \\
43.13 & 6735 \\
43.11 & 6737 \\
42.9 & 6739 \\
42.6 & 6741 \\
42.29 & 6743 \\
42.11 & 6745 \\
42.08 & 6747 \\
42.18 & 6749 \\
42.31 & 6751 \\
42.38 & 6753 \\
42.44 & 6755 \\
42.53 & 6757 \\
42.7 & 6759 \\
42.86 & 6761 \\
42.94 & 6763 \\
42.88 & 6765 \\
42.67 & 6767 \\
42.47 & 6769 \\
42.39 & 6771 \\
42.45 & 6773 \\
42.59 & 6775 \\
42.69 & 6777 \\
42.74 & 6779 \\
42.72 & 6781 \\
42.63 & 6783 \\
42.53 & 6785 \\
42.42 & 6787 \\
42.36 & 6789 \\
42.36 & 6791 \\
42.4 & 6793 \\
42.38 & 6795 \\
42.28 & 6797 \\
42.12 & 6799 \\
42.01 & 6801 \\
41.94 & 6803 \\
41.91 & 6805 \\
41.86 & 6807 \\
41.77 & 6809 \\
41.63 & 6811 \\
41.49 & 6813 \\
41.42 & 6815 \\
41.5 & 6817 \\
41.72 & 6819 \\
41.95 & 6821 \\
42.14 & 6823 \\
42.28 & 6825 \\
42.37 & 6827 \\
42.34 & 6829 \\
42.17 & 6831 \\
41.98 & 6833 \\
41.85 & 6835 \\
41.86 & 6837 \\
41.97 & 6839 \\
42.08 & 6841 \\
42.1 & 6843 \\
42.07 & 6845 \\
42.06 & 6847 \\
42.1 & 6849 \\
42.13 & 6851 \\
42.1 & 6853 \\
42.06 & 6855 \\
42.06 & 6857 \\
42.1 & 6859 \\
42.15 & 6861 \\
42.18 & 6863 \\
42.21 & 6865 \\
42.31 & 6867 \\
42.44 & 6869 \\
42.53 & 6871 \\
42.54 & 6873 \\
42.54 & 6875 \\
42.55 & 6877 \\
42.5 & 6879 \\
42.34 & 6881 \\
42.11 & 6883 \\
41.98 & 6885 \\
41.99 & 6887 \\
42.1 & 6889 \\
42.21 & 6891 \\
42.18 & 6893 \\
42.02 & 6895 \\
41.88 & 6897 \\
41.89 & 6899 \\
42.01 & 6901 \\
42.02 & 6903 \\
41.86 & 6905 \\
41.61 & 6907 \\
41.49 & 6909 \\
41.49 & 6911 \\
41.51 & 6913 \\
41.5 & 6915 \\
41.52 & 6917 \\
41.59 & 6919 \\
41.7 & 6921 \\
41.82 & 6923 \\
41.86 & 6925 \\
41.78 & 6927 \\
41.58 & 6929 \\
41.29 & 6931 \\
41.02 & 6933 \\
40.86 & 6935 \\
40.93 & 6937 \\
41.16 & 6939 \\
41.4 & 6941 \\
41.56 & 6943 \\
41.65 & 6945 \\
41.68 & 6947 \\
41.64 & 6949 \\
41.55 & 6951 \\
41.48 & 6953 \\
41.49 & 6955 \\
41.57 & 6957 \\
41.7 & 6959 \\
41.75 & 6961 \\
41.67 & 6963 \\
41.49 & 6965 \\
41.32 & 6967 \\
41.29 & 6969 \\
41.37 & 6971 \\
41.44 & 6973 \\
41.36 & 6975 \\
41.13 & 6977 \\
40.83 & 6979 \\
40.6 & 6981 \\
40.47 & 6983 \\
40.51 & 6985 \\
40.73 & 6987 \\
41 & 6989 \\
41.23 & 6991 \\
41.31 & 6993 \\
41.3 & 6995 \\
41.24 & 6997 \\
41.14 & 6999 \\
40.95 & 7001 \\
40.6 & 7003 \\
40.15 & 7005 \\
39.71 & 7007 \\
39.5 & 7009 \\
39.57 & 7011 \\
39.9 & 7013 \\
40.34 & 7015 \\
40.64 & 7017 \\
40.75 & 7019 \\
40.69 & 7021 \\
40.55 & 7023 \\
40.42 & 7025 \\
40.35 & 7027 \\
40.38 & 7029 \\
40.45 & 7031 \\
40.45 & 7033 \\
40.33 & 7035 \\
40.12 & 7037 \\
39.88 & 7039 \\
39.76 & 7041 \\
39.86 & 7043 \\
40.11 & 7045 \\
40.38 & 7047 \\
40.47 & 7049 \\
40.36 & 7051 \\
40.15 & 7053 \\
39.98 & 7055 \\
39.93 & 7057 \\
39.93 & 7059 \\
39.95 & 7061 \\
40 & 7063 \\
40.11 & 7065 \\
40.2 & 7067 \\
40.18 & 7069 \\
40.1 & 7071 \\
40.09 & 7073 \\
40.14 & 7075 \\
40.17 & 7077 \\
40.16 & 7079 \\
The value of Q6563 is 0.17 mag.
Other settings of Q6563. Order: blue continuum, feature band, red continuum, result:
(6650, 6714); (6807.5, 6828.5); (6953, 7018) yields 0.008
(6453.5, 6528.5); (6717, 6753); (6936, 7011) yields 0.006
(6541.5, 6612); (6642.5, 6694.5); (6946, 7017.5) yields -0.038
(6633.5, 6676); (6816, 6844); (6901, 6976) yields 0.007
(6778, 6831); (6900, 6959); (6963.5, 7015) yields -0.008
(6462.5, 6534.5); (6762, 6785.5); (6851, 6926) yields 0.004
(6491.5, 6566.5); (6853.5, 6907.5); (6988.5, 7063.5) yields -0.023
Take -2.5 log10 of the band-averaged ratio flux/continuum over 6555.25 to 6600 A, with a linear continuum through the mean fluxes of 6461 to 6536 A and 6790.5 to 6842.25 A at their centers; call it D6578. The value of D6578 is 0.07 mag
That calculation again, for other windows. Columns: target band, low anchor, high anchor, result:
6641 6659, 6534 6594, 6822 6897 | -0.03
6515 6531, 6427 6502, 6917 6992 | -0.01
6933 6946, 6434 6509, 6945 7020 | 0.00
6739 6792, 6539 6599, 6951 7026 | -0.03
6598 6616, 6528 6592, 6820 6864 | -0.05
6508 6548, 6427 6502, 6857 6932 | -0.01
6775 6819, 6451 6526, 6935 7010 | 0.01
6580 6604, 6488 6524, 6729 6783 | 0.01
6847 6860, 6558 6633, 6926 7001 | -0.01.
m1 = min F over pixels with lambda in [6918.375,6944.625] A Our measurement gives 40.86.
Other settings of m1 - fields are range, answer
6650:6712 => 42.39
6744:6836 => 41.42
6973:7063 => 39.5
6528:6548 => 43.74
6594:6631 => 43.44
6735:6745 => 42.11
